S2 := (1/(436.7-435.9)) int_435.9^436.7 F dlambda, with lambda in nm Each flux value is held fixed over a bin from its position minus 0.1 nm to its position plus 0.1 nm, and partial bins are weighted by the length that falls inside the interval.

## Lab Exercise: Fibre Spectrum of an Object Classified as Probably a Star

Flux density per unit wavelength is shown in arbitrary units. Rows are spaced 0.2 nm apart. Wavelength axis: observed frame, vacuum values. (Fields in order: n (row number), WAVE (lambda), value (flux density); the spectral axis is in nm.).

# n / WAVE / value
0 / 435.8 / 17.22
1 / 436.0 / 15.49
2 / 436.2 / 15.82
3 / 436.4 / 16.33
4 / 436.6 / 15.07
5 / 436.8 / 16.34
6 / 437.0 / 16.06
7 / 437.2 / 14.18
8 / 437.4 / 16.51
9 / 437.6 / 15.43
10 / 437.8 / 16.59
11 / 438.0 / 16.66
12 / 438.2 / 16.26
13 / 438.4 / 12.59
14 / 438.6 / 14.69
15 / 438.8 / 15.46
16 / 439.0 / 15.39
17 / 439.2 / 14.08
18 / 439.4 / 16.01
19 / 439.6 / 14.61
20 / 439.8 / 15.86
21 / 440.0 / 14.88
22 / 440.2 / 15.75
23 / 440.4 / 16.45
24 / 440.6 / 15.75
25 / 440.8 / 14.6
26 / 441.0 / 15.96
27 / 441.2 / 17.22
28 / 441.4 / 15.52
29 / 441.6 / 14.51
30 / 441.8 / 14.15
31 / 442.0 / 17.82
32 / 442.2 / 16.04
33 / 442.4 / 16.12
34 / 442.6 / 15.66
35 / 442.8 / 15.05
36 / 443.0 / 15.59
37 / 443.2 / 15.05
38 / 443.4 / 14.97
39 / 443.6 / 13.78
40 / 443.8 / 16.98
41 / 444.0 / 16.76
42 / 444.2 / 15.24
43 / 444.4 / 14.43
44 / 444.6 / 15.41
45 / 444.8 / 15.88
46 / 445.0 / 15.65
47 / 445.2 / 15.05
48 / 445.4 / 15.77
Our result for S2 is 15.7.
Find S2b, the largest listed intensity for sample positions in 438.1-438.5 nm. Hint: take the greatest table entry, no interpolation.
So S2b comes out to 16.26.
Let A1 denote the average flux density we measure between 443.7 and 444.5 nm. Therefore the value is 15.9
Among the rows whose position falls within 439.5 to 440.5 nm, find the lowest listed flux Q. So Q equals 14.61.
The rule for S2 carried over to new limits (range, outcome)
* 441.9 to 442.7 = 16.4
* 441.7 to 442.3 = 16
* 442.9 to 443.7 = 14.8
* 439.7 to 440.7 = 15.7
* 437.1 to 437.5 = 15.3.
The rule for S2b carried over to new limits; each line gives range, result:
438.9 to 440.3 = 16.01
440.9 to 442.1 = 17.82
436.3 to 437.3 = 16.34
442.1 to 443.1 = 16.12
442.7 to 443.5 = 15.59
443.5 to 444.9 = 16.98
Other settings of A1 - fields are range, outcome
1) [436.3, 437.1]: 15.9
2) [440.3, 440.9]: 15.6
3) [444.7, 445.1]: 15.8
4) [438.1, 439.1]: 14.9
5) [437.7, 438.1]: 16.6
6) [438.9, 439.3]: 14.7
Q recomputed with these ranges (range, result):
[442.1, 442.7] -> 15.66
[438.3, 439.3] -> 12.59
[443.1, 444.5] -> 13.78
